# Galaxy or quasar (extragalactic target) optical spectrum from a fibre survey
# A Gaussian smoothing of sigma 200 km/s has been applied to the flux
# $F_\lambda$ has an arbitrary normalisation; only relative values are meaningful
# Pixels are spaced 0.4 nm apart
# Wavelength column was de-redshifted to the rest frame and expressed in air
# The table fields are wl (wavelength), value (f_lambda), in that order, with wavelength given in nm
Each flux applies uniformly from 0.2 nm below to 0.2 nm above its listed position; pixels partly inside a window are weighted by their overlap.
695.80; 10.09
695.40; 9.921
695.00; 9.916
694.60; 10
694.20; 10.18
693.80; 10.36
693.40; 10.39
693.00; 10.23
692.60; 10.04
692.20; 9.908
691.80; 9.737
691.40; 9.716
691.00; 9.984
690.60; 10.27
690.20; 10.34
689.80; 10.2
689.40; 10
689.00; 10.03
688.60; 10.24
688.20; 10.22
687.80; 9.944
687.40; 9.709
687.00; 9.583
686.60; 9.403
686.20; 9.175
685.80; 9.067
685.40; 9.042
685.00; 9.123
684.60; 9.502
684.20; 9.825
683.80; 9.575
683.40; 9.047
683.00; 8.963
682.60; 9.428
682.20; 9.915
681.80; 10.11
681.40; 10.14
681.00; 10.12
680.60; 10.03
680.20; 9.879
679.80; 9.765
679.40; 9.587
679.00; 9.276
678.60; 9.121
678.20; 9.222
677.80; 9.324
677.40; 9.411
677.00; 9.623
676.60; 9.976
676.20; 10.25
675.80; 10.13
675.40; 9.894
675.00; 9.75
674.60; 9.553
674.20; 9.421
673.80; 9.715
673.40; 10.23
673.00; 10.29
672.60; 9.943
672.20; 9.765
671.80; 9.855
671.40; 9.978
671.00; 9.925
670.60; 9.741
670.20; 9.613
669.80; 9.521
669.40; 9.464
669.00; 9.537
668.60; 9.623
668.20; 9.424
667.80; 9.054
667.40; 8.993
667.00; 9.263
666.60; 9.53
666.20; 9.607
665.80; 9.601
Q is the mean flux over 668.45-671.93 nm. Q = 9.69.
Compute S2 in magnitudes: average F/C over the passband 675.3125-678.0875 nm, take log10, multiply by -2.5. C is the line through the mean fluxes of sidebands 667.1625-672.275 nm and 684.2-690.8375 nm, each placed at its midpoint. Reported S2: -0.02 mag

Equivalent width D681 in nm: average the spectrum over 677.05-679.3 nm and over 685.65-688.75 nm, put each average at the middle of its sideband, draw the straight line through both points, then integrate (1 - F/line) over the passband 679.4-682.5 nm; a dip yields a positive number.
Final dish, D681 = -0.17 nm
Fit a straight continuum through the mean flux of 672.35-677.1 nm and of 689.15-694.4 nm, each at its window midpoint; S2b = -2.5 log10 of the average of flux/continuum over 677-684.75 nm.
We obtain 0.04 mag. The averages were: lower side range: 9.9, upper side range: 10.1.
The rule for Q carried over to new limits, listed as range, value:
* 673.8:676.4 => 9.82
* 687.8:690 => 10.1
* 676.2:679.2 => 9.48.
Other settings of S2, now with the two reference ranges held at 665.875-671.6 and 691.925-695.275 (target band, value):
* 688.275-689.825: -0.01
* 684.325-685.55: 0.07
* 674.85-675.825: -0.02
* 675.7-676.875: -0.04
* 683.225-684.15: 0.05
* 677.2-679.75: 0.05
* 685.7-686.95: 0.08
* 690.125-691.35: -0.01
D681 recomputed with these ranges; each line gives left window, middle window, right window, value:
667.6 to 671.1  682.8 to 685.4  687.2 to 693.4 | 0.15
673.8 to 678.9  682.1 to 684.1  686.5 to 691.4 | 0.09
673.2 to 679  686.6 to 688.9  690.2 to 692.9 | 0.00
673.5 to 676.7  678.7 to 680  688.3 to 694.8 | 0.05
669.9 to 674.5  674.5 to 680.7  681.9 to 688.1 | 0.00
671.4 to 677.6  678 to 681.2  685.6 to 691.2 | 0.08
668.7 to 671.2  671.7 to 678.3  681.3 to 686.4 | -0.16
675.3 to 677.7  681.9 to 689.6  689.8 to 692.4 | 0.29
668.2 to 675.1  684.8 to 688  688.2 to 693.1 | 0.20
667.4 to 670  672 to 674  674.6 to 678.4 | -0.09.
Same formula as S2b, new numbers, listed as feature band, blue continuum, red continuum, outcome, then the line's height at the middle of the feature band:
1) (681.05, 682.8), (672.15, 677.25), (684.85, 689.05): -0.02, 9.71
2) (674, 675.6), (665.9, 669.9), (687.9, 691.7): 0.00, 9.62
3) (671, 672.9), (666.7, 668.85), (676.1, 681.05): -0.05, 9.42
